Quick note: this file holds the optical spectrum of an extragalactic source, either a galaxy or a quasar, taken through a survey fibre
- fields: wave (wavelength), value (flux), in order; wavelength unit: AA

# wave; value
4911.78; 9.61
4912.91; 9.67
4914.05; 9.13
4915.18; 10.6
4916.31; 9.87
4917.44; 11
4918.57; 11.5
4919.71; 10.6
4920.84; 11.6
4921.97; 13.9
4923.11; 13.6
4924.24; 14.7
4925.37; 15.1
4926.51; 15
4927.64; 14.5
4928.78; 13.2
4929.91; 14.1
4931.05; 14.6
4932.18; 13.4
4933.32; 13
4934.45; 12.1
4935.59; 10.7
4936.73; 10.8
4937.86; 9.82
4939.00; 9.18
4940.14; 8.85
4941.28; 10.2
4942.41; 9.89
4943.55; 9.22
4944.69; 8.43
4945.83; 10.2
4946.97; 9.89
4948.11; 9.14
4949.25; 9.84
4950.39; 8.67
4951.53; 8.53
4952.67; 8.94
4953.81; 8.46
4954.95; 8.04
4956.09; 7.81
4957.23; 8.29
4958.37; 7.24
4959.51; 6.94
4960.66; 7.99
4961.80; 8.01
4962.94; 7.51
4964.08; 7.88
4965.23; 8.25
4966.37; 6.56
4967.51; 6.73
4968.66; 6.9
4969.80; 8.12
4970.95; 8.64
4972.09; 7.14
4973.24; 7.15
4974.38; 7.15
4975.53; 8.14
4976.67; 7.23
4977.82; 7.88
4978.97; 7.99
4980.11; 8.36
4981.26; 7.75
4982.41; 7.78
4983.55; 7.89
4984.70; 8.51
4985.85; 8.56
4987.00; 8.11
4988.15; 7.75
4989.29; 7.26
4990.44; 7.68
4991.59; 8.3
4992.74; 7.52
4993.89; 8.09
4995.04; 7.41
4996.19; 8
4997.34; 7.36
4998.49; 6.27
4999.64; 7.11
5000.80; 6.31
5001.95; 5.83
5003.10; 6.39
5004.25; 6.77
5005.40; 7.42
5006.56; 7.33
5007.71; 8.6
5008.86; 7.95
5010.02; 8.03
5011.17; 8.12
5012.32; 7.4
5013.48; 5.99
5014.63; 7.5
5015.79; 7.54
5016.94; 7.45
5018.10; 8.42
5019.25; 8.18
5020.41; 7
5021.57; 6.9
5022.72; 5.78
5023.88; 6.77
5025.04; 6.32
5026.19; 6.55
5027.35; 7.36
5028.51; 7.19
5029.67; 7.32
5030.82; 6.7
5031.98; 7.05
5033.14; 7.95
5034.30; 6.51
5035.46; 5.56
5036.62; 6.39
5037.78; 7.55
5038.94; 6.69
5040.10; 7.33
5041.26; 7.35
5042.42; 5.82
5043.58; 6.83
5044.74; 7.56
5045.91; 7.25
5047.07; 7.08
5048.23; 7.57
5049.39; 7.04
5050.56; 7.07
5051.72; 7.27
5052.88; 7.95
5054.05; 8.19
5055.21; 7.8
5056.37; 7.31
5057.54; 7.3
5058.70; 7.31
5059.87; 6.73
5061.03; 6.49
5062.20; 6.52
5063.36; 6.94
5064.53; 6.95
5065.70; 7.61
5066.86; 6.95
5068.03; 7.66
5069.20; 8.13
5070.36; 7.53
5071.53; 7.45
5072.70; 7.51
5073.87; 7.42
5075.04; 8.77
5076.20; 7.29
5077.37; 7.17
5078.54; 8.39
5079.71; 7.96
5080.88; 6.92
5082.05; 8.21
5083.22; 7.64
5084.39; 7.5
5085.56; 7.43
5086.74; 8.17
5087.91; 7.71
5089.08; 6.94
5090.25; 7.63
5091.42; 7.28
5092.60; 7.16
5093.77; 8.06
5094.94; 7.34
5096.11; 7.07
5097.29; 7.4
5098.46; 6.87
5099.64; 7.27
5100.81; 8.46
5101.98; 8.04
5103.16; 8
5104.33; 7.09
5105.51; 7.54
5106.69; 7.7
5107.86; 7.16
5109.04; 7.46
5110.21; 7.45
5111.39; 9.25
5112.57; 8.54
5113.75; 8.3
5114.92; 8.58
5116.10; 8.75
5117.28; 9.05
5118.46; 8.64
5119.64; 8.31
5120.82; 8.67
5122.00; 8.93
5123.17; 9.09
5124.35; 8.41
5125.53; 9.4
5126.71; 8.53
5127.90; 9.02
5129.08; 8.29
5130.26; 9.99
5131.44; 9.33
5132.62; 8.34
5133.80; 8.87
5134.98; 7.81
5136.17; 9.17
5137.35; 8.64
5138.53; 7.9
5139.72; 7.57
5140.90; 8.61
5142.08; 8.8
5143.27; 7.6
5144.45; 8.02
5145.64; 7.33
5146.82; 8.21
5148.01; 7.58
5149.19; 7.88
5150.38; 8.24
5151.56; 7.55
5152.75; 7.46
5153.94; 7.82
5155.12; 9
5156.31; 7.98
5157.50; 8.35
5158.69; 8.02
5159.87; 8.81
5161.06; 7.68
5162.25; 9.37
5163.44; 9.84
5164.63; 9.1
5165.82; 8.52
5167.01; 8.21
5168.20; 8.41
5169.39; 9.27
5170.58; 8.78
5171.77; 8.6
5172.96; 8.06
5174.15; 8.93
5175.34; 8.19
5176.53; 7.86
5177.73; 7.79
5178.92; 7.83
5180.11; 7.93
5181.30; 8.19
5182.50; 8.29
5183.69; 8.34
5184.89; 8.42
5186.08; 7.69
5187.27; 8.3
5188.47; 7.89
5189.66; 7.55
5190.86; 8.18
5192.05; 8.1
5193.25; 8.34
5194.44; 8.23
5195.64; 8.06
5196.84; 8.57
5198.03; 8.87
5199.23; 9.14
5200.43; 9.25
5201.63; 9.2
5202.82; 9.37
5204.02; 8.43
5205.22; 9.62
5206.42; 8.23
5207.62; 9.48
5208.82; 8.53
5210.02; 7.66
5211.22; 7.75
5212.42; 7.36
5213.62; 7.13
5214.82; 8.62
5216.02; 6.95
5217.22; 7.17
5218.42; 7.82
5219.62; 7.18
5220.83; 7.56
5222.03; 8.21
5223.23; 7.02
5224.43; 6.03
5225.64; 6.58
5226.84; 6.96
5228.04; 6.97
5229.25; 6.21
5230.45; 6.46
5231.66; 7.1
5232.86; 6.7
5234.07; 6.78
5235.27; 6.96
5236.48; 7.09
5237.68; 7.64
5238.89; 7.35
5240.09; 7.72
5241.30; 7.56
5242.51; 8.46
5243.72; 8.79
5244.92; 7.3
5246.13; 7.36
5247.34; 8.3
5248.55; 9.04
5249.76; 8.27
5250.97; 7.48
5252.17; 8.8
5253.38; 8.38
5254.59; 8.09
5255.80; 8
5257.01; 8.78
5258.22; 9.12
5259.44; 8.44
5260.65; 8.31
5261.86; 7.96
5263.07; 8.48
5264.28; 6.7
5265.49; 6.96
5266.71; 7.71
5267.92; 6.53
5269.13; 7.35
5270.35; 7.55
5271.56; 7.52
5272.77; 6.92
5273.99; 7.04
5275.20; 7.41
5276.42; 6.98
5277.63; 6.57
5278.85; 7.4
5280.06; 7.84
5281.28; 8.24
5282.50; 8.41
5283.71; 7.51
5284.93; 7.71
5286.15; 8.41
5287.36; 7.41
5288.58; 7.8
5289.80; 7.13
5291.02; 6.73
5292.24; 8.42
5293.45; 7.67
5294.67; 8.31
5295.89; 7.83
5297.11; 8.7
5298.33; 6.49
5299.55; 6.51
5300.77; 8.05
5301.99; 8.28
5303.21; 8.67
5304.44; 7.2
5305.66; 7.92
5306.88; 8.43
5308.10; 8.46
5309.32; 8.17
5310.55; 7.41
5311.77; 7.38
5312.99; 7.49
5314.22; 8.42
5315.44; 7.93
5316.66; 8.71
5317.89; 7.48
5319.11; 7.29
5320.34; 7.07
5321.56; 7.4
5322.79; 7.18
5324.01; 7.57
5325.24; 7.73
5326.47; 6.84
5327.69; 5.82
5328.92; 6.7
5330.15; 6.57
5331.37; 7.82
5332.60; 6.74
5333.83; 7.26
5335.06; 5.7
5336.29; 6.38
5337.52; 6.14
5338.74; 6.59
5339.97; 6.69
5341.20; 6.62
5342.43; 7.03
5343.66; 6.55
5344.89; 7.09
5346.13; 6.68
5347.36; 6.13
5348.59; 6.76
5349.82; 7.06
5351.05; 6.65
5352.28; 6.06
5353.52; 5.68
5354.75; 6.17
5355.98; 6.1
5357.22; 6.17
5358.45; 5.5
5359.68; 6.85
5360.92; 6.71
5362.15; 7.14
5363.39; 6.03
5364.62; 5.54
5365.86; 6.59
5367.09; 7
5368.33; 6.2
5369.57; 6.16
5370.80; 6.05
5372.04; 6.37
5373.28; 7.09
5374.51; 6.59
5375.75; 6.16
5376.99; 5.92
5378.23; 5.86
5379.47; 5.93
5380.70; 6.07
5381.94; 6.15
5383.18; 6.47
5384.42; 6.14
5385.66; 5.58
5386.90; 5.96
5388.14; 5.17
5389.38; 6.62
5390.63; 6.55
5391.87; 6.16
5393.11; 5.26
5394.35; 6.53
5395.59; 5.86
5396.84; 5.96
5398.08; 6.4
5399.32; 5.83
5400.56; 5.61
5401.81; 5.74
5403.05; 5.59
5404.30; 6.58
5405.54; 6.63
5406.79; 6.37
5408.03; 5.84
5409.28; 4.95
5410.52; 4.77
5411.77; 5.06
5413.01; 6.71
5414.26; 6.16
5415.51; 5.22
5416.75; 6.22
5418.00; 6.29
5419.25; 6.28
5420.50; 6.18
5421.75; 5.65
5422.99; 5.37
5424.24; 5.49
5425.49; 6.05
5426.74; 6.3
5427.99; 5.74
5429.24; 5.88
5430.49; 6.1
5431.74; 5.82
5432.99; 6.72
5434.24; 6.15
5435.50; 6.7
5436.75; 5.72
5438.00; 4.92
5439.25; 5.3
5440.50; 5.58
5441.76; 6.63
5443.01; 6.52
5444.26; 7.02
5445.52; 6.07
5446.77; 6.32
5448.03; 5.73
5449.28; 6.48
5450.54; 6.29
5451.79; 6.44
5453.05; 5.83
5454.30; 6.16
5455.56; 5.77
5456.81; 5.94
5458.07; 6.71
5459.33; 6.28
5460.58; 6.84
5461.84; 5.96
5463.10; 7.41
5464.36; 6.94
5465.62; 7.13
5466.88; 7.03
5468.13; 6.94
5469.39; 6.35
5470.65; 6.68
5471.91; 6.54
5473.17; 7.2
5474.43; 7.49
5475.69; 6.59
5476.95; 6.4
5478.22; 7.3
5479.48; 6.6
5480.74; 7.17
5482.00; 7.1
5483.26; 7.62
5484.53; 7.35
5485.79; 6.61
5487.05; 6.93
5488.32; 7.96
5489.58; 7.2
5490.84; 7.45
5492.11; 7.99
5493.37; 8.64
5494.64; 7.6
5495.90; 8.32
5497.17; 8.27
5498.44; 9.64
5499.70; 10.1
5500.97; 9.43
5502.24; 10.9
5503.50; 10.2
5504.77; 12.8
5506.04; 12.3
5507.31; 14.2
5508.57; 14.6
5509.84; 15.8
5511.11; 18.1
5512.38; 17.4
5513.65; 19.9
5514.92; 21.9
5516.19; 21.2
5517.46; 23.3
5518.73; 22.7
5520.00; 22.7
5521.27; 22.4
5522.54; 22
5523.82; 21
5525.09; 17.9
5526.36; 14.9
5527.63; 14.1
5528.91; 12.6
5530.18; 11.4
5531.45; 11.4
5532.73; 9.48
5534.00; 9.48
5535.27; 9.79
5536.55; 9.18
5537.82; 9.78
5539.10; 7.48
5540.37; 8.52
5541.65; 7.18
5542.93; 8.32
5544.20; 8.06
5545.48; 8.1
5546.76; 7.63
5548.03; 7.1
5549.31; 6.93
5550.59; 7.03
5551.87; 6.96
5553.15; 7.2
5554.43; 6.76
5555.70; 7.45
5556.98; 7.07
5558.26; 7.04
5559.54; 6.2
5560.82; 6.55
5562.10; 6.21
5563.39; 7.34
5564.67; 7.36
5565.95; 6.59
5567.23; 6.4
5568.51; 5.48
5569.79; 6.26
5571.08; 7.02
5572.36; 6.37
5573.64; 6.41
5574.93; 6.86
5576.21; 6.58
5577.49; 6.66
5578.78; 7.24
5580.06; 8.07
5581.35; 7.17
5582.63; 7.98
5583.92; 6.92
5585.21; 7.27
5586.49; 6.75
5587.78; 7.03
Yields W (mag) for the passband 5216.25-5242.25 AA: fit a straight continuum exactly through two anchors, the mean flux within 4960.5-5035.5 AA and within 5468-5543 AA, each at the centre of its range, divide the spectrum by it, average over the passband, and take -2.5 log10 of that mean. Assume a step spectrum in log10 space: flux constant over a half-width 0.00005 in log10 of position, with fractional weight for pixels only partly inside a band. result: 0.29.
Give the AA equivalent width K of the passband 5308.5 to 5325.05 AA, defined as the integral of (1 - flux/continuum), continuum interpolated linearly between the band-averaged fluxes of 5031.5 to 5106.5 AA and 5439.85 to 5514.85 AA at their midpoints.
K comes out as 0.7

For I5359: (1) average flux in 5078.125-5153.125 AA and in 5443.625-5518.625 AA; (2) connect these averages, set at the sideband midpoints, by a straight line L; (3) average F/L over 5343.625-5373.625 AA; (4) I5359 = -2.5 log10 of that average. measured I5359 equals 0.35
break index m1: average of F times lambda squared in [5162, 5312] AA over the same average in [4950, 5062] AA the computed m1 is 1.17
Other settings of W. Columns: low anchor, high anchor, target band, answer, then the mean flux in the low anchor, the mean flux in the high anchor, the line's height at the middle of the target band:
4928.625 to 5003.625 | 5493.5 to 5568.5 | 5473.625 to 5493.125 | 0.484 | 8.56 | 11.5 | 11.3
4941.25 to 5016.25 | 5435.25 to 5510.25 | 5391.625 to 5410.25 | 0.278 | 7.86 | 7.62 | 7.66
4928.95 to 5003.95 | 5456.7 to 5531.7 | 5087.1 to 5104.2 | 0.218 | 8.53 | 11.2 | 9.19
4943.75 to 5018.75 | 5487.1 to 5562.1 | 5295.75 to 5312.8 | 0.274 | 7.8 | 11.6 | 10.1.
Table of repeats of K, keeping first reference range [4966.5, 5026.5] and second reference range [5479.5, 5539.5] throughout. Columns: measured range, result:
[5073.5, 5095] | 1.8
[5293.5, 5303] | 2.5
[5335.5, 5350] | 5.7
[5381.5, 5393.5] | 5.7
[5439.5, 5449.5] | 4.8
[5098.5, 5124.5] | 1.3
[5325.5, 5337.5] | 4.6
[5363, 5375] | 5.2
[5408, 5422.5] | 7.3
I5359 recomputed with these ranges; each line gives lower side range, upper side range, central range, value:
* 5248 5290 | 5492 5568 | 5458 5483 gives 0.48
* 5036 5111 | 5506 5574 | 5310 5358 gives 0.36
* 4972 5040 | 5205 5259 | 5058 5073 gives 0.03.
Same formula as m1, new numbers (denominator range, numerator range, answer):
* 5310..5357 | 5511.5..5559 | 1.95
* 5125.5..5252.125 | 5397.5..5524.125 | 1.18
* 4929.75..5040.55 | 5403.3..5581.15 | 1.30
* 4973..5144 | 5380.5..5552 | 1.31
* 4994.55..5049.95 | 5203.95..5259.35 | 1.18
